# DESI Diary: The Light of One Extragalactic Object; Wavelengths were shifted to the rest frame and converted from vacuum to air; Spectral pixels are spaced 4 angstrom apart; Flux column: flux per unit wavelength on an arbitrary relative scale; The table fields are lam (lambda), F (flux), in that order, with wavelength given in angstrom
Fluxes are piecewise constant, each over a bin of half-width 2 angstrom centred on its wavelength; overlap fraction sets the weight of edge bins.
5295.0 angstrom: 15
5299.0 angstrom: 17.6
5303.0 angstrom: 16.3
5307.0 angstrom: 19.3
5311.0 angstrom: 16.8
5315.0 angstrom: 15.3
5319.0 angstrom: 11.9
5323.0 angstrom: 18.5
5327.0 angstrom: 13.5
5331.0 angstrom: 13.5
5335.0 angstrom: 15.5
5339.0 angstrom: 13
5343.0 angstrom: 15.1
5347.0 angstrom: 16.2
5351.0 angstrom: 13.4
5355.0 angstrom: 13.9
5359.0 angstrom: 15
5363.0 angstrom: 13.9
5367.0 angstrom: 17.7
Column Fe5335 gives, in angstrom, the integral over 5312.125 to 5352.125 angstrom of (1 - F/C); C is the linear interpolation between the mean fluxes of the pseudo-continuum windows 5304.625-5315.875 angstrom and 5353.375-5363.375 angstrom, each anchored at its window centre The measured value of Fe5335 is 3.2 angstrom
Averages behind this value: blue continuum 17.3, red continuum 14.3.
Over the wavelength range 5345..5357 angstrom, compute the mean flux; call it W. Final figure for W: 14.5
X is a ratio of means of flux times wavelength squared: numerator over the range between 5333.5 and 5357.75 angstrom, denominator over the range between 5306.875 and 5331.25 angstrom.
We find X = 1.0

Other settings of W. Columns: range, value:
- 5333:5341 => 14.2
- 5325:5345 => 14.1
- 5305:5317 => 17.1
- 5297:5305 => 17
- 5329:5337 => 14.5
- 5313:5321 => 13.6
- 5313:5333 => 14.5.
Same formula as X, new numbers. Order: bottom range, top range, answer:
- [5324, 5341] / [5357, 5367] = 1.08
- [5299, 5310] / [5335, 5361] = 0.83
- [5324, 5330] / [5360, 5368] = 1.09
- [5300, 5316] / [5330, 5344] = 0.85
